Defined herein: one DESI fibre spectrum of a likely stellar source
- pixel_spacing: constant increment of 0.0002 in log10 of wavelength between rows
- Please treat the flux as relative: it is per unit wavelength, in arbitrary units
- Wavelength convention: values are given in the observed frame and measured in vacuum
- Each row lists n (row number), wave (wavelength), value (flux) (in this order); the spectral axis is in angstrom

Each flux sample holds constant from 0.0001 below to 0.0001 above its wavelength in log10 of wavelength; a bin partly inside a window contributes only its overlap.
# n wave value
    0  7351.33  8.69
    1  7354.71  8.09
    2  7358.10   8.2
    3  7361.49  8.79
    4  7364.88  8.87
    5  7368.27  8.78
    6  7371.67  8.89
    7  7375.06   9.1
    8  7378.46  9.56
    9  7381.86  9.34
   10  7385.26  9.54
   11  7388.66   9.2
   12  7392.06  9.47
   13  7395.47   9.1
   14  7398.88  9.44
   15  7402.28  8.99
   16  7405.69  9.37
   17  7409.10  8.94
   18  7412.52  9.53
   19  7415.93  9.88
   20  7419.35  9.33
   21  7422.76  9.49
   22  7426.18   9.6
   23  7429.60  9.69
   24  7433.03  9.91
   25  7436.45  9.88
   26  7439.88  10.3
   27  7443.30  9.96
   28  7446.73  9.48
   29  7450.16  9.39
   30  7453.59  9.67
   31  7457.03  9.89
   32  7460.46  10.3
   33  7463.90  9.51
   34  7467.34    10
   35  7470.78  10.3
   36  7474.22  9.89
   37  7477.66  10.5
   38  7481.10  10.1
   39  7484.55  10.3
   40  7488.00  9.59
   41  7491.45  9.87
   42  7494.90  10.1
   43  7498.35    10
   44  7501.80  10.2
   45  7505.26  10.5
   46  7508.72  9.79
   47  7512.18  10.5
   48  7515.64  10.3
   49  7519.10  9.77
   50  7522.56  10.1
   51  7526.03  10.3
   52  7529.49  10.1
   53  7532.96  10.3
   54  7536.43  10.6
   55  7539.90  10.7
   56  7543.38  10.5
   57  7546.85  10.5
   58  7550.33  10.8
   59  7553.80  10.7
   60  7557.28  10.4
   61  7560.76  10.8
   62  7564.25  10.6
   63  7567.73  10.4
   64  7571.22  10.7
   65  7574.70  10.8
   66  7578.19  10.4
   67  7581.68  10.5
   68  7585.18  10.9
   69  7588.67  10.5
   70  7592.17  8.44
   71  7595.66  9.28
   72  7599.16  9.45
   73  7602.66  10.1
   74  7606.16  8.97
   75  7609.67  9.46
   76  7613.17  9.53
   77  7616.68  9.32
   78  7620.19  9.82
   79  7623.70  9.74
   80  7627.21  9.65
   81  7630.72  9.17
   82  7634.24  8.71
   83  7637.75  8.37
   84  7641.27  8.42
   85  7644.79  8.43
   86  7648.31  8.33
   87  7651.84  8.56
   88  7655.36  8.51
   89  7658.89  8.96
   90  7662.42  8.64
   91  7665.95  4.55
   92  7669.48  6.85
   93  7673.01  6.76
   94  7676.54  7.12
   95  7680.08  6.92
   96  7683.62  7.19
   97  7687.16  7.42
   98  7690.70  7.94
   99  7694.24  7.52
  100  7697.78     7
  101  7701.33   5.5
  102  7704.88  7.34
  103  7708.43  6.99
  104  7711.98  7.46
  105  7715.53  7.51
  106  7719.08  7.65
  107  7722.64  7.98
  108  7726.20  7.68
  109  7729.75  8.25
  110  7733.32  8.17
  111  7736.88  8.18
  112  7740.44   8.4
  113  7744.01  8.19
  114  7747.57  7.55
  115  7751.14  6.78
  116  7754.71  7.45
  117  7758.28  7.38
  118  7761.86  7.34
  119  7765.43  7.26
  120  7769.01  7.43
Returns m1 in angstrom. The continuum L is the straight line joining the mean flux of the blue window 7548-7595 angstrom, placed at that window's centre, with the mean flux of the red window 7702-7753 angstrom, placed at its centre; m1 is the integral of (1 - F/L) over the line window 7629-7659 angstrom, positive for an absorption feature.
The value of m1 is 1.8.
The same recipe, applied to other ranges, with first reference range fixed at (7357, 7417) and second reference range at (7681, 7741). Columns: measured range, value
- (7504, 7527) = -4.5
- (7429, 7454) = -2.5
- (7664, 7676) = 2.4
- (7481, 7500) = -3.0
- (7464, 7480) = -2.5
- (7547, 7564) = -4.8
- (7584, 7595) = -2.3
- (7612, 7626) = -2.8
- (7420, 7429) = -0.6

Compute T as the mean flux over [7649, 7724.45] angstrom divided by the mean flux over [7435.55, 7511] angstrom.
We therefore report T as 0.7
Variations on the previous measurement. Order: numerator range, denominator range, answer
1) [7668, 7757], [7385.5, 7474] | 0.77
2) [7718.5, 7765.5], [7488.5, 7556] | 0.75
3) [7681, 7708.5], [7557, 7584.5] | 0.67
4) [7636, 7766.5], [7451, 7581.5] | 0.74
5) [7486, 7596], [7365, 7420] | 1.11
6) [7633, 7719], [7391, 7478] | 0.78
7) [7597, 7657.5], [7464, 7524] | 0.90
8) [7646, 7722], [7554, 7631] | 0.74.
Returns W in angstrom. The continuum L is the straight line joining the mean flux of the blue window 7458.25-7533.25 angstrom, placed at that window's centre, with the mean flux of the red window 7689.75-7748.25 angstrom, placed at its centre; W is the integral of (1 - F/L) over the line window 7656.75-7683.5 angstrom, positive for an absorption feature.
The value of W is 3.34 angstrom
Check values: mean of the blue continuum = 10.1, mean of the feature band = 7.14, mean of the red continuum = 7.6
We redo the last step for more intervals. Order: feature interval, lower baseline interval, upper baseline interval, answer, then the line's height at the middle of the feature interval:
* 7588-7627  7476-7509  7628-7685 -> -4.3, 8.54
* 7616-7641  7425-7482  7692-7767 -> -2.4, 8.39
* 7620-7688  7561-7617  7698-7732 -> 4.7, 8.64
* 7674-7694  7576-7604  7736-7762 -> 3.0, 8.6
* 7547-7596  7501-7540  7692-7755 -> -4.3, 9.57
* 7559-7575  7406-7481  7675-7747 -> -3.5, 8.74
